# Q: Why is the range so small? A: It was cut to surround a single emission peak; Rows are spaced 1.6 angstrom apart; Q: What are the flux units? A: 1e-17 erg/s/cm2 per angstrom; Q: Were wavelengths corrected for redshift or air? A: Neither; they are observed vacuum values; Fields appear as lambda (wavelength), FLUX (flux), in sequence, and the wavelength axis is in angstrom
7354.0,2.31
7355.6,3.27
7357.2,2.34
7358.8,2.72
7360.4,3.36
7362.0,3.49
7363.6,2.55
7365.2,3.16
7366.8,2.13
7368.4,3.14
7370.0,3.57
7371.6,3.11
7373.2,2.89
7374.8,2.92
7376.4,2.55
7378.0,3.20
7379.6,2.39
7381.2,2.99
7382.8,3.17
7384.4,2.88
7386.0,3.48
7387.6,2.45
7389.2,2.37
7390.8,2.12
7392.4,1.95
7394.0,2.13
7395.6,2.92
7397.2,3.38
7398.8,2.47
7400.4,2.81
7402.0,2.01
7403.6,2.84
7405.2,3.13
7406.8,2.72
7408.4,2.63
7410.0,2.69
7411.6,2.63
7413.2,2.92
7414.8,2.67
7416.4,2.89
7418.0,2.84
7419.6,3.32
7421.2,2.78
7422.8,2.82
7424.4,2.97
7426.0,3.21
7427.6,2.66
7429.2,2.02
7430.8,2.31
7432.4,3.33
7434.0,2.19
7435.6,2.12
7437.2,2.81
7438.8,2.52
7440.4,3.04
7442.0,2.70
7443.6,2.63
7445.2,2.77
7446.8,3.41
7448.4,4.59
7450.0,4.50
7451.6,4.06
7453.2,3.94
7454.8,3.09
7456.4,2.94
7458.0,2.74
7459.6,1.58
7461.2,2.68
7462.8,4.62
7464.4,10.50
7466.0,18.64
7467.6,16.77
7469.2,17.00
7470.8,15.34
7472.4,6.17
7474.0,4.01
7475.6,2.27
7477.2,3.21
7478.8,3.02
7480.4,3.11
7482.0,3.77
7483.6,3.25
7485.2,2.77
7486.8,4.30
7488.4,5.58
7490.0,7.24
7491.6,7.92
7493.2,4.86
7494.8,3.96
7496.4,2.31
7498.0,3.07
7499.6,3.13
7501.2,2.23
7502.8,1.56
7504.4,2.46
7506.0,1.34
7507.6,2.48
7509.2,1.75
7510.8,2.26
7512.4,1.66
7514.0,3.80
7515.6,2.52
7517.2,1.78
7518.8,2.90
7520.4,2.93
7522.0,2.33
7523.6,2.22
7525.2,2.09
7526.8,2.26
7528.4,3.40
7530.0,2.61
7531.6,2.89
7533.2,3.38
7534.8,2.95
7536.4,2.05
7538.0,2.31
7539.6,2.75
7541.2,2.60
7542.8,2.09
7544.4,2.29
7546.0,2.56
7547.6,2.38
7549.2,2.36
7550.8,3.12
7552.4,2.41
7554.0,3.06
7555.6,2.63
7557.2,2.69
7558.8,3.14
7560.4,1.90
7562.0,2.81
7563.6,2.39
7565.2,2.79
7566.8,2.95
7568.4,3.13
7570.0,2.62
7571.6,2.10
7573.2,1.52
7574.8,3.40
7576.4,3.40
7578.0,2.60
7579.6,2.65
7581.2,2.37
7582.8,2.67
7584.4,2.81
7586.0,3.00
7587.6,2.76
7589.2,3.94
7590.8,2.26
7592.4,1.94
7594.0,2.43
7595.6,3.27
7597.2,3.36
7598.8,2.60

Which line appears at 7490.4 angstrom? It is [N II] 6583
